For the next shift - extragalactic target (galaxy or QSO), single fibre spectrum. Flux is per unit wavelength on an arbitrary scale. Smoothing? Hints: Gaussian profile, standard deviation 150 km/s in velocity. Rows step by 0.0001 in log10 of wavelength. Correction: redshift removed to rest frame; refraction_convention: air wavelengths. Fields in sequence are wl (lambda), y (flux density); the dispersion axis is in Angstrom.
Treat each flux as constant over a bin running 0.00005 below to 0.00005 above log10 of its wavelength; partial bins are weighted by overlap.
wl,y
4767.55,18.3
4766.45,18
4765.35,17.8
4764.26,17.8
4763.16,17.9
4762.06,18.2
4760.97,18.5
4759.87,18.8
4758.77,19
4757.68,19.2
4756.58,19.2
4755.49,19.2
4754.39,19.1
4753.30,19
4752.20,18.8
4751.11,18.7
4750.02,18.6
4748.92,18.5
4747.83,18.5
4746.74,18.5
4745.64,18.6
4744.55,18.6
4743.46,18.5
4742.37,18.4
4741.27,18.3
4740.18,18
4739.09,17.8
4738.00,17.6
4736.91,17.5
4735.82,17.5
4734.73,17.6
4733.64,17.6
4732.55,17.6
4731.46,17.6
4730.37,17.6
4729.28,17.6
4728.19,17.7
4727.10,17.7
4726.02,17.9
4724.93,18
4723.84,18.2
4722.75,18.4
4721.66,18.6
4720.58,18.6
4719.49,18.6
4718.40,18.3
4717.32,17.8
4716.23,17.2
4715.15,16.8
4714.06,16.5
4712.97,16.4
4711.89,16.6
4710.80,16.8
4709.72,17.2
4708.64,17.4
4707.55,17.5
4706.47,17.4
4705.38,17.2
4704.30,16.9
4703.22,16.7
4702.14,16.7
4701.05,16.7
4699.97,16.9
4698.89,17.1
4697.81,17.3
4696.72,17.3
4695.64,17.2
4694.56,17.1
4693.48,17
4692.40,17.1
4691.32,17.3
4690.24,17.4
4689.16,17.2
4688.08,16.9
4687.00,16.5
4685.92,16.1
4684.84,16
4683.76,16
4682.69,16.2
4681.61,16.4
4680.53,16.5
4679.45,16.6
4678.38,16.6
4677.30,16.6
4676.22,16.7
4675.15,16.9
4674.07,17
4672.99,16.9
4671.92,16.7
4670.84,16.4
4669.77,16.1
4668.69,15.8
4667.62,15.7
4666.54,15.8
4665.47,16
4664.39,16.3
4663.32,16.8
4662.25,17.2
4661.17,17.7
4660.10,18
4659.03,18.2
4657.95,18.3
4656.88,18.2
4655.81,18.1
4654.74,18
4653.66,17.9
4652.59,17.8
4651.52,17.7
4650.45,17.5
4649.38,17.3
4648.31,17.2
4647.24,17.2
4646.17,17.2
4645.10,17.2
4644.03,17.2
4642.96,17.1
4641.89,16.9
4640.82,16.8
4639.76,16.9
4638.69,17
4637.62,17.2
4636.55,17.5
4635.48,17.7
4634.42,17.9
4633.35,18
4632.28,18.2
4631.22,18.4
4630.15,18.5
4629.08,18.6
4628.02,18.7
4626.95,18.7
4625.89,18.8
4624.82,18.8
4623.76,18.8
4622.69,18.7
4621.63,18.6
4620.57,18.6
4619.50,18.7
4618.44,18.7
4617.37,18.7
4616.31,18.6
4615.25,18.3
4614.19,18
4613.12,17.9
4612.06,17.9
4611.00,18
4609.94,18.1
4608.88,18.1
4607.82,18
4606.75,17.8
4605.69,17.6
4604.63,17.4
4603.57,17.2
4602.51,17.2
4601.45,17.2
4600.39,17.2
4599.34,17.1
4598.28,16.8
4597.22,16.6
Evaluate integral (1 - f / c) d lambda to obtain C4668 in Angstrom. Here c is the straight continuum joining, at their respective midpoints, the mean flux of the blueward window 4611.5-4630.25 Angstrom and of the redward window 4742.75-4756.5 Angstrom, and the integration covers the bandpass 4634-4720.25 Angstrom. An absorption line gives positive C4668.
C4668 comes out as 7.3 Angstrom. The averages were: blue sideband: 18.5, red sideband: 18.7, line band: 17.1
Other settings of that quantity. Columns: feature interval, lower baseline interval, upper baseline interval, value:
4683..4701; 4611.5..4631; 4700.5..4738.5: 0.9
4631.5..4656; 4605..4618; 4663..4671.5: -0.8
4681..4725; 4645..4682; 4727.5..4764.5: 1.2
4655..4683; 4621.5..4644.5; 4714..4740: 1.6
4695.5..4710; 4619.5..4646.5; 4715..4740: 0.6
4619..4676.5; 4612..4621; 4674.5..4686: -0.3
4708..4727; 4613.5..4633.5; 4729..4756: 0.7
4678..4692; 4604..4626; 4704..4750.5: 1.1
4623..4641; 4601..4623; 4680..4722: -0.2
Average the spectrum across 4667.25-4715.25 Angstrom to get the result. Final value 16.8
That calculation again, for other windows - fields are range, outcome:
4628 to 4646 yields 17.6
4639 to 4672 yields 17.1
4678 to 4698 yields 16.8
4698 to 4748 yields 17.6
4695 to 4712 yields 17.1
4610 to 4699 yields 17.4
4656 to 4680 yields 16.9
